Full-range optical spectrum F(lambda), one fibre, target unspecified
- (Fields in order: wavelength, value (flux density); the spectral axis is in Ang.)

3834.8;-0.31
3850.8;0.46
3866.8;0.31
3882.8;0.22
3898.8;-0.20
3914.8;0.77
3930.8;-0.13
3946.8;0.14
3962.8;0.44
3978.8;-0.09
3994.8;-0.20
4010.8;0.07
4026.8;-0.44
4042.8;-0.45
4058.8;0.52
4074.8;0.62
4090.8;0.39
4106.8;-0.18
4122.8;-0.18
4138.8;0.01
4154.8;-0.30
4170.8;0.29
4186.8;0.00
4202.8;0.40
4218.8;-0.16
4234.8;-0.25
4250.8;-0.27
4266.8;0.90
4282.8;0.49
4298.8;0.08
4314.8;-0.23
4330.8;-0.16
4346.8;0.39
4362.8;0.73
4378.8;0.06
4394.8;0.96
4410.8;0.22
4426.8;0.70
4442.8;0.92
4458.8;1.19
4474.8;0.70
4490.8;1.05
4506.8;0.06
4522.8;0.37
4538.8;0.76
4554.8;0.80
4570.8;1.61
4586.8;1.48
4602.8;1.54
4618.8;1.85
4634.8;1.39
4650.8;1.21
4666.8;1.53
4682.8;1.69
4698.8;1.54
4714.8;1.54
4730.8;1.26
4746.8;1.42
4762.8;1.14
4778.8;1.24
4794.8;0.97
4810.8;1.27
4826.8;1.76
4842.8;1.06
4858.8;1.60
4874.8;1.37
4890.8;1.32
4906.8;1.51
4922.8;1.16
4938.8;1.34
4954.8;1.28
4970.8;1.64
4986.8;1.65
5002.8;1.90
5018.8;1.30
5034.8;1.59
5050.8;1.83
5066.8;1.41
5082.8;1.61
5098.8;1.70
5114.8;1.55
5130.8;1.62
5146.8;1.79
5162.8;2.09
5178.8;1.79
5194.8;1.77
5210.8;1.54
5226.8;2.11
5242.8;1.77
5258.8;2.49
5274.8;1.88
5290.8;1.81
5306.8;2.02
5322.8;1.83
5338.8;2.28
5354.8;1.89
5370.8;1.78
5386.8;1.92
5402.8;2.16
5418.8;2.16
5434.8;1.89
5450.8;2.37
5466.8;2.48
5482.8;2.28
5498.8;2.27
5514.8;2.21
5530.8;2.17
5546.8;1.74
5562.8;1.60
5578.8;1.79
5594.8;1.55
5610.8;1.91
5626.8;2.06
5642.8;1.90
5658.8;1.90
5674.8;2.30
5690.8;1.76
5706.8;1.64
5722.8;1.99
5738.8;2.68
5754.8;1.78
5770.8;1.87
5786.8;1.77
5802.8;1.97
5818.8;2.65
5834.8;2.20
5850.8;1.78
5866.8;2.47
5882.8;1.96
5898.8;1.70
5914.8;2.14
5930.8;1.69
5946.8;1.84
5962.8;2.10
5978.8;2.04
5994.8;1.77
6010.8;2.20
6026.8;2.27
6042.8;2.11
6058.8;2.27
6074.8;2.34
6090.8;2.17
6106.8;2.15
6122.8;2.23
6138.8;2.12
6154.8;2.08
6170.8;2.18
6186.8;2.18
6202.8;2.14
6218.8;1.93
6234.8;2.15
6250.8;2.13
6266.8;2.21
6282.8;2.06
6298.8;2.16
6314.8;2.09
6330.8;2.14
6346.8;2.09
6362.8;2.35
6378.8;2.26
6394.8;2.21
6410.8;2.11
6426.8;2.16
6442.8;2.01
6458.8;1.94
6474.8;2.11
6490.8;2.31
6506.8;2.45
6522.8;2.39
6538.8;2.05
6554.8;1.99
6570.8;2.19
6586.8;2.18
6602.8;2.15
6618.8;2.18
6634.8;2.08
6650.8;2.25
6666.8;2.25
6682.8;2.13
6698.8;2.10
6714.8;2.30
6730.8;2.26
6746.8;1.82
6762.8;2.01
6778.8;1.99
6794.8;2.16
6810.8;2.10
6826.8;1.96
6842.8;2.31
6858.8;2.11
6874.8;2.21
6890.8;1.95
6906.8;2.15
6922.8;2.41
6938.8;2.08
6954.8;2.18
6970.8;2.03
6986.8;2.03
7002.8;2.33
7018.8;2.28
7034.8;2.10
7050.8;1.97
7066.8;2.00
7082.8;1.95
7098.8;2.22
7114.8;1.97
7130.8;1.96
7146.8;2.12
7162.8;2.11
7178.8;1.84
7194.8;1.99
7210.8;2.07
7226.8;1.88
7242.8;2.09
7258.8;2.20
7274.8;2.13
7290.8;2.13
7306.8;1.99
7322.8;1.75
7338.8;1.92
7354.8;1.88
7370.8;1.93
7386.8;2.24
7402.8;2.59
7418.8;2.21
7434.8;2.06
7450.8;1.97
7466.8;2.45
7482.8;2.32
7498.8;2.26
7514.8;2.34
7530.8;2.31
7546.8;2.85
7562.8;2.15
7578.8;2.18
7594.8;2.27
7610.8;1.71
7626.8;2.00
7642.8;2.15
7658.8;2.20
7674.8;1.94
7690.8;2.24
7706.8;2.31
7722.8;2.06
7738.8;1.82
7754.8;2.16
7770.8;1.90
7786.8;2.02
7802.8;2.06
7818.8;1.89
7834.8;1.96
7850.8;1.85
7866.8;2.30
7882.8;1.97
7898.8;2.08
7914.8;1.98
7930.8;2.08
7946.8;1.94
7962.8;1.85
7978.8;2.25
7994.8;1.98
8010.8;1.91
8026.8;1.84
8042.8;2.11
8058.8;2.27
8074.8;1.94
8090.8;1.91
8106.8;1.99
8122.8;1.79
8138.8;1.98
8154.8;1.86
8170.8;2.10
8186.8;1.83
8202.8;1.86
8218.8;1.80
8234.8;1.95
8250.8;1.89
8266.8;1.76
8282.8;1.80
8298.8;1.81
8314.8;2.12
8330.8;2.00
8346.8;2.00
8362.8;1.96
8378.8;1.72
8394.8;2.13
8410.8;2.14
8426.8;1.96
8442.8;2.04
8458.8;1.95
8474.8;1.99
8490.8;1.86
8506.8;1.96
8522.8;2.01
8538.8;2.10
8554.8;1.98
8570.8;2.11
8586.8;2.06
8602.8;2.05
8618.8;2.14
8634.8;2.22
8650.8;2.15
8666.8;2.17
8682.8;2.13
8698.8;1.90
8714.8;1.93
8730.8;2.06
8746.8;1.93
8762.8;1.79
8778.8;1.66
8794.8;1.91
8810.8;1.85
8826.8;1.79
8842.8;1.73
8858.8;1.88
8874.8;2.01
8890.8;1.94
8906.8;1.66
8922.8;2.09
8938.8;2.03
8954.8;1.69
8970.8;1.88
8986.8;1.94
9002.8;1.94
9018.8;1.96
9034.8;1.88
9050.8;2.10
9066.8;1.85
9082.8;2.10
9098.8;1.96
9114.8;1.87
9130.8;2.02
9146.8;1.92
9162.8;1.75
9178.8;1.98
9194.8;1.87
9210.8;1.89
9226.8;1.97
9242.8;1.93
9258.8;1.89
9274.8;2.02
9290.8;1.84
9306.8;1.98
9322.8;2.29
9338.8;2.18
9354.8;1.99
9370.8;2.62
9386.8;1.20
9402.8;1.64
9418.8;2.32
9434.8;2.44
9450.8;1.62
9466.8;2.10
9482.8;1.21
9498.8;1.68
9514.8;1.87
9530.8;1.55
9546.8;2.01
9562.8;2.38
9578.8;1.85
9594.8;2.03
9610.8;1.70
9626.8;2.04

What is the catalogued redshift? 0.15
